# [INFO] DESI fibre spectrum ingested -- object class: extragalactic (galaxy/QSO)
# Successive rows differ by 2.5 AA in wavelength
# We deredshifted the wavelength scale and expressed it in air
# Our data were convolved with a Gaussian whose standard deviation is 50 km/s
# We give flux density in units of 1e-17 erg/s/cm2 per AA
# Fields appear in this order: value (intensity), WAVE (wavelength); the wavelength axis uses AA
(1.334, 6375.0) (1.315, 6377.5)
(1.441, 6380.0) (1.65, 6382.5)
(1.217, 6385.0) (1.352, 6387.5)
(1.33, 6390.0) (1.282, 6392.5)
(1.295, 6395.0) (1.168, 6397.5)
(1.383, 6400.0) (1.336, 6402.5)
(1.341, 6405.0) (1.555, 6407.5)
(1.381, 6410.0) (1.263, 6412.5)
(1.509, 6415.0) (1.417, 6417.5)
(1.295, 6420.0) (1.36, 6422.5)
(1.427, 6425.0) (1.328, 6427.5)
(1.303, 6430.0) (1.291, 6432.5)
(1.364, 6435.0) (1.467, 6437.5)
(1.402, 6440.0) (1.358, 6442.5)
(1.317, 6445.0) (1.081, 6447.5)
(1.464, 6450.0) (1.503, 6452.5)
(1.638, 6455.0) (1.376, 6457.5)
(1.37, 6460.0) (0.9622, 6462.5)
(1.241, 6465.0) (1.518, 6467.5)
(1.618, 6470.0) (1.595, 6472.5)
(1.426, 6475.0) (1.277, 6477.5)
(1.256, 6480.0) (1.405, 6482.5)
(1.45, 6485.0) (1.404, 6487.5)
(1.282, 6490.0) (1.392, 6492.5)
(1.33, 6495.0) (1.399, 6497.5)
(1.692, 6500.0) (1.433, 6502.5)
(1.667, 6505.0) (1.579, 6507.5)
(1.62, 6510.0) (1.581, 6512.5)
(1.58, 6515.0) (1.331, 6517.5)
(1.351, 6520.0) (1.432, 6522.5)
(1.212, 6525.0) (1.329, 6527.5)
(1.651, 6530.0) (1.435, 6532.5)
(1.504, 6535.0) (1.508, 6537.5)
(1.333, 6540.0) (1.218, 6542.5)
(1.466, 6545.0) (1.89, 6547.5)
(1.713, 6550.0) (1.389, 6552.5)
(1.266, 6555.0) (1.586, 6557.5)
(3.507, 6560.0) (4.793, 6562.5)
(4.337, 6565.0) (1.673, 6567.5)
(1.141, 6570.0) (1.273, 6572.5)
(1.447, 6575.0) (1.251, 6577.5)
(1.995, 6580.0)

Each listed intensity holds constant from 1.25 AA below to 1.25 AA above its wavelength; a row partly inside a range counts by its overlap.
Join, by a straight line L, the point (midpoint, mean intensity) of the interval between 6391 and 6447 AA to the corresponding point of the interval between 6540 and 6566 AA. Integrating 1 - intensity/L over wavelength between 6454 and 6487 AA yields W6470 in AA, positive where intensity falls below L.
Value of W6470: 5.9 AA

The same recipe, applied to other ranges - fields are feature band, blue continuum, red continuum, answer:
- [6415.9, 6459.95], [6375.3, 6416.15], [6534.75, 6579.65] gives 3.80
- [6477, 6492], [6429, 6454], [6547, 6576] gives 2.74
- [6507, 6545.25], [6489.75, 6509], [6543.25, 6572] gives 7.60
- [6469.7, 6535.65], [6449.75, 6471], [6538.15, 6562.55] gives 6.81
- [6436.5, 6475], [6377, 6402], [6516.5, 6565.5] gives 3.98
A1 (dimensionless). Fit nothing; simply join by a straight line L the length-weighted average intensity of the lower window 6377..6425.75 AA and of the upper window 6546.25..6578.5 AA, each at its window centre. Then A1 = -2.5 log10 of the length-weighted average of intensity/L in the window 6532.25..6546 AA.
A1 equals 0.379 mag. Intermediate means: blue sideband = 1.37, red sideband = 2.1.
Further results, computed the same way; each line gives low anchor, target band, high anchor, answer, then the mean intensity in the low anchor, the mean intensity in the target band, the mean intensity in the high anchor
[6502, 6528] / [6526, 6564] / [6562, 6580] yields 0.01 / 1.47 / 1.85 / 2.15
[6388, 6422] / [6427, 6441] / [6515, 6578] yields 0.06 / 1.35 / 1.36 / 1.76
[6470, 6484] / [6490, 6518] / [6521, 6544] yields -0.07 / 1.41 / 1.5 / 1.4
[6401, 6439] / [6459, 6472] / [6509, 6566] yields 0.14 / 1.38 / 1.36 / 1.82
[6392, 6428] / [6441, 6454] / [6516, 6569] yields 0.11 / 1.36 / 1.35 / 1.85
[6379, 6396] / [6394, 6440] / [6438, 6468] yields 0.00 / 1.37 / 1.36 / 1.35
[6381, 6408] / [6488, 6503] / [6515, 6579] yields 0.14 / 1.35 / 1.42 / 1.76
